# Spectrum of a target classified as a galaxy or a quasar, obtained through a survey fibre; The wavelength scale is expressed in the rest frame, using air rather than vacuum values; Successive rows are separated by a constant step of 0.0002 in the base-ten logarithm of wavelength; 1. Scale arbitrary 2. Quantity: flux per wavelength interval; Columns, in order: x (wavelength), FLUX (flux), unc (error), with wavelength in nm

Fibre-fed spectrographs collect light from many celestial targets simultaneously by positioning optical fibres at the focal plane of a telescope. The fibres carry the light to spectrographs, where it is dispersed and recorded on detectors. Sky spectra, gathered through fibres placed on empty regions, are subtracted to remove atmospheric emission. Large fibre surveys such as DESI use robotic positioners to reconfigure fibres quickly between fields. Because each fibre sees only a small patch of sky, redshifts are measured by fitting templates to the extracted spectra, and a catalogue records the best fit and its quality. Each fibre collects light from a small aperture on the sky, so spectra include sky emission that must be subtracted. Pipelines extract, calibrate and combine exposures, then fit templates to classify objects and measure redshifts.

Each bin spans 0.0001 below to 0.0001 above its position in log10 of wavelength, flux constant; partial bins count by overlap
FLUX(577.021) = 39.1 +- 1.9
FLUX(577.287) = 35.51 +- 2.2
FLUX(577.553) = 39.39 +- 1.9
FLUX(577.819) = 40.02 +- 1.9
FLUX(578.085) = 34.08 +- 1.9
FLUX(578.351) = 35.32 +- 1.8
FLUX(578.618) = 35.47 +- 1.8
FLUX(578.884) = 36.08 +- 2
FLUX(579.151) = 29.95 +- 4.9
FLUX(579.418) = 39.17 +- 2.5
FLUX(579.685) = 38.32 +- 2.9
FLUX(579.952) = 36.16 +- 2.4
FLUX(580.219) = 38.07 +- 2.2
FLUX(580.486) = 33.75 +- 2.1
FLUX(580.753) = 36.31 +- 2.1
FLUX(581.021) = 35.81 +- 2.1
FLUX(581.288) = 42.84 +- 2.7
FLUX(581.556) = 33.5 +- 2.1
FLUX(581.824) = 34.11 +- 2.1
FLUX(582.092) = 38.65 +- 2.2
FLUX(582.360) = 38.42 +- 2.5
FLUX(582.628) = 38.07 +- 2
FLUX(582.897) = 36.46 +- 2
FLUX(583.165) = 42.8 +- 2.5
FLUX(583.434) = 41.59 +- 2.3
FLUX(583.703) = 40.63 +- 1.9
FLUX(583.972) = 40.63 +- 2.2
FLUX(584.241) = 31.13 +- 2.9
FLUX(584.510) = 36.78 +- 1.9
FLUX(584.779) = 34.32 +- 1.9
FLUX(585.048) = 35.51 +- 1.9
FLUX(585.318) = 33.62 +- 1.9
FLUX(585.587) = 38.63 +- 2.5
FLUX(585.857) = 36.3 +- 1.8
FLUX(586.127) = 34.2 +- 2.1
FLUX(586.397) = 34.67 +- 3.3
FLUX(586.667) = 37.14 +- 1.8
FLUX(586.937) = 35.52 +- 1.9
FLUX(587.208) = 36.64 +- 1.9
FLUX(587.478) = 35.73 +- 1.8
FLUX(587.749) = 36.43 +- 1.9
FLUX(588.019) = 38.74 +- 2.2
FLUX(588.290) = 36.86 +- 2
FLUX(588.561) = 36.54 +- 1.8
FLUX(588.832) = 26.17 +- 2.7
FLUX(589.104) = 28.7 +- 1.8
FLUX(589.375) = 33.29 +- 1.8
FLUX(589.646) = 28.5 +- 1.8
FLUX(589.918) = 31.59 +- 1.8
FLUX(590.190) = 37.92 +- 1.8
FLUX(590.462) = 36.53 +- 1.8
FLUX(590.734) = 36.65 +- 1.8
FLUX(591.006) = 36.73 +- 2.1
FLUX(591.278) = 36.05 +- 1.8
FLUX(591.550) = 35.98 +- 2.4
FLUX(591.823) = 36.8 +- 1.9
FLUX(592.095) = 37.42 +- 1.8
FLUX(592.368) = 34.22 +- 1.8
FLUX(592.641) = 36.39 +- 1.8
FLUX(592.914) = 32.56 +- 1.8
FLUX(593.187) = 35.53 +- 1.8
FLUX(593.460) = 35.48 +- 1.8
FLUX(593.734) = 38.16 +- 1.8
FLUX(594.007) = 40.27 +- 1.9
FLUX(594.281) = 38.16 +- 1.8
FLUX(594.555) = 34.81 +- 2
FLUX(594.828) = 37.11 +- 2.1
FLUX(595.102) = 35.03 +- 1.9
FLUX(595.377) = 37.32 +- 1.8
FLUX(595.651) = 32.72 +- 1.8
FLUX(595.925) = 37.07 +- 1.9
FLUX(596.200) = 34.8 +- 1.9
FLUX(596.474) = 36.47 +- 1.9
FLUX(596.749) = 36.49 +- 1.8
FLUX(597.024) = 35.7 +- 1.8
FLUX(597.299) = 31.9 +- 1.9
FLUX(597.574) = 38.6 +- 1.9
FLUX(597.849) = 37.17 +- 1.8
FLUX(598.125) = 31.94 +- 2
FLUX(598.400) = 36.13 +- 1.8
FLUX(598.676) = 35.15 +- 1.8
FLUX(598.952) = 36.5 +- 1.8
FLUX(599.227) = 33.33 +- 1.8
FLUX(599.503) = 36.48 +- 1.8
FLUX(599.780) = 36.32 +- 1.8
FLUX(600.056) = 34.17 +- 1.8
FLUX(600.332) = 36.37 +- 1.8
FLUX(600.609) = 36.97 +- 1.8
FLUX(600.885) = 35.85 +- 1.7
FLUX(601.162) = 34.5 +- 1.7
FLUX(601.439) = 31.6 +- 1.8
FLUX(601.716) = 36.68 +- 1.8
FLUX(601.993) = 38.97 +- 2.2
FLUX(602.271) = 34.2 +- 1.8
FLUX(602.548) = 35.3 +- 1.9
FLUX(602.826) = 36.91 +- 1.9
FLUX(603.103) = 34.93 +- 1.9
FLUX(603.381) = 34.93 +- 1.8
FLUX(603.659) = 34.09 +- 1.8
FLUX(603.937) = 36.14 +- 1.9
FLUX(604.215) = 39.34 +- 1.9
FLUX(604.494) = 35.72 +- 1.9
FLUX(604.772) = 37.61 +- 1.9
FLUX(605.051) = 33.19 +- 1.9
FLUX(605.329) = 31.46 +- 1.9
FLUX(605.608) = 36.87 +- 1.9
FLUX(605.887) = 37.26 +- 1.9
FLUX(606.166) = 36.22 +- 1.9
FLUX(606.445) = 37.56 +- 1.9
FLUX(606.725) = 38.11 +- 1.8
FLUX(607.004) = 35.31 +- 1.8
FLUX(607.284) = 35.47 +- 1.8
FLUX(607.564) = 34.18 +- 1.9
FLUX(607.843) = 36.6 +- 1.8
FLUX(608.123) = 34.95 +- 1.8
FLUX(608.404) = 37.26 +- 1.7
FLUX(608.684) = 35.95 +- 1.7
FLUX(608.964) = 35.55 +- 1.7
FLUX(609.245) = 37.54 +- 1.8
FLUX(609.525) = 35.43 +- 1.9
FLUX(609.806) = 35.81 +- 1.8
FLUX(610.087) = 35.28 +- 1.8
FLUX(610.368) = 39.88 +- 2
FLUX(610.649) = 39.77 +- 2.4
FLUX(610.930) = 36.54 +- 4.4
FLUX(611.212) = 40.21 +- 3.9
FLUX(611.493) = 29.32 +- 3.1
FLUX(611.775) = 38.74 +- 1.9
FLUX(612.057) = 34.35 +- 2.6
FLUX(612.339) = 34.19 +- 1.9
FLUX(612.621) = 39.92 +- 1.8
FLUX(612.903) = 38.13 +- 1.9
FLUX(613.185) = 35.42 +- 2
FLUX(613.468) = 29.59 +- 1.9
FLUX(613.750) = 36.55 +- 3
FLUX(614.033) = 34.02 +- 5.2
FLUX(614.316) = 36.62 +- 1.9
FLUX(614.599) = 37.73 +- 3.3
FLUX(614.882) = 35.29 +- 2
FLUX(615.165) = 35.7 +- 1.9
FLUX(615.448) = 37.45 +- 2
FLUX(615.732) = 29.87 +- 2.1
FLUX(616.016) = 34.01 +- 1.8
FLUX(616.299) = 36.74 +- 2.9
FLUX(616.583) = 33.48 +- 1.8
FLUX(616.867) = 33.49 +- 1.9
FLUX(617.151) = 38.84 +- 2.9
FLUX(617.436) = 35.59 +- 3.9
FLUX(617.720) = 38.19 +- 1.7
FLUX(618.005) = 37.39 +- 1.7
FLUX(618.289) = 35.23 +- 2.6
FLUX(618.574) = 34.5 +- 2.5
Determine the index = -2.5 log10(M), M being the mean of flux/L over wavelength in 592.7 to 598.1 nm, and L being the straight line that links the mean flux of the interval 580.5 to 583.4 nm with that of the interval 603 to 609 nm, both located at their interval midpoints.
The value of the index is 0.02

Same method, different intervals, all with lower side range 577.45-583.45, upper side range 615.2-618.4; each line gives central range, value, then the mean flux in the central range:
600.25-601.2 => 0.004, 36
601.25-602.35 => 0.023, 35.4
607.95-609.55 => -0.010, 36.2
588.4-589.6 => 0.179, 31.1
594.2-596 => 0.015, 35.9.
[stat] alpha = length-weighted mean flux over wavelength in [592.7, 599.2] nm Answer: 35.8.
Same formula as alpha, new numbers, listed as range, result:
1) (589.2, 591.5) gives 34.6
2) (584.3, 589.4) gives 35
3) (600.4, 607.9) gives 35.8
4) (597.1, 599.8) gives 35.3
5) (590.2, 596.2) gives 36.2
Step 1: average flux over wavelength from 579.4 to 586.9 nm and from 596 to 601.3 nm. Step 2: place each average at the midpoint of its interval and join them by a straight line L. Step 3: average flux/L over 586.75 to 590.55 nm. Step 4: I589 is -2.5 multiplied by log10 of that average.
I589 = 0.07 mag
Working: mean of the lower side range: 37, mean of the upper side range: 35.5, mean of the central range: 34.2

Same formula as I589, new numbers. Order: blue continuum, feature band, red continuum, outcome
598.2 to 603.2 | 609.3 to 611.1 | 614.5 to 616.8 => -0.061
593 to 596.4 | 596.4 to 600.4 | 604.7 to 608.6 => 0.021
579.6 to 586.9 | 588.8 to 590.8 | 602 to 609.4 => 0.128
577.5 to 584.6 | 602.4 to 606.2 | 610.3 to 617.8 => 0.016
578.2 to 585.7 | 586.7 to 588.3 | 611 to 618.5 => -0.001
